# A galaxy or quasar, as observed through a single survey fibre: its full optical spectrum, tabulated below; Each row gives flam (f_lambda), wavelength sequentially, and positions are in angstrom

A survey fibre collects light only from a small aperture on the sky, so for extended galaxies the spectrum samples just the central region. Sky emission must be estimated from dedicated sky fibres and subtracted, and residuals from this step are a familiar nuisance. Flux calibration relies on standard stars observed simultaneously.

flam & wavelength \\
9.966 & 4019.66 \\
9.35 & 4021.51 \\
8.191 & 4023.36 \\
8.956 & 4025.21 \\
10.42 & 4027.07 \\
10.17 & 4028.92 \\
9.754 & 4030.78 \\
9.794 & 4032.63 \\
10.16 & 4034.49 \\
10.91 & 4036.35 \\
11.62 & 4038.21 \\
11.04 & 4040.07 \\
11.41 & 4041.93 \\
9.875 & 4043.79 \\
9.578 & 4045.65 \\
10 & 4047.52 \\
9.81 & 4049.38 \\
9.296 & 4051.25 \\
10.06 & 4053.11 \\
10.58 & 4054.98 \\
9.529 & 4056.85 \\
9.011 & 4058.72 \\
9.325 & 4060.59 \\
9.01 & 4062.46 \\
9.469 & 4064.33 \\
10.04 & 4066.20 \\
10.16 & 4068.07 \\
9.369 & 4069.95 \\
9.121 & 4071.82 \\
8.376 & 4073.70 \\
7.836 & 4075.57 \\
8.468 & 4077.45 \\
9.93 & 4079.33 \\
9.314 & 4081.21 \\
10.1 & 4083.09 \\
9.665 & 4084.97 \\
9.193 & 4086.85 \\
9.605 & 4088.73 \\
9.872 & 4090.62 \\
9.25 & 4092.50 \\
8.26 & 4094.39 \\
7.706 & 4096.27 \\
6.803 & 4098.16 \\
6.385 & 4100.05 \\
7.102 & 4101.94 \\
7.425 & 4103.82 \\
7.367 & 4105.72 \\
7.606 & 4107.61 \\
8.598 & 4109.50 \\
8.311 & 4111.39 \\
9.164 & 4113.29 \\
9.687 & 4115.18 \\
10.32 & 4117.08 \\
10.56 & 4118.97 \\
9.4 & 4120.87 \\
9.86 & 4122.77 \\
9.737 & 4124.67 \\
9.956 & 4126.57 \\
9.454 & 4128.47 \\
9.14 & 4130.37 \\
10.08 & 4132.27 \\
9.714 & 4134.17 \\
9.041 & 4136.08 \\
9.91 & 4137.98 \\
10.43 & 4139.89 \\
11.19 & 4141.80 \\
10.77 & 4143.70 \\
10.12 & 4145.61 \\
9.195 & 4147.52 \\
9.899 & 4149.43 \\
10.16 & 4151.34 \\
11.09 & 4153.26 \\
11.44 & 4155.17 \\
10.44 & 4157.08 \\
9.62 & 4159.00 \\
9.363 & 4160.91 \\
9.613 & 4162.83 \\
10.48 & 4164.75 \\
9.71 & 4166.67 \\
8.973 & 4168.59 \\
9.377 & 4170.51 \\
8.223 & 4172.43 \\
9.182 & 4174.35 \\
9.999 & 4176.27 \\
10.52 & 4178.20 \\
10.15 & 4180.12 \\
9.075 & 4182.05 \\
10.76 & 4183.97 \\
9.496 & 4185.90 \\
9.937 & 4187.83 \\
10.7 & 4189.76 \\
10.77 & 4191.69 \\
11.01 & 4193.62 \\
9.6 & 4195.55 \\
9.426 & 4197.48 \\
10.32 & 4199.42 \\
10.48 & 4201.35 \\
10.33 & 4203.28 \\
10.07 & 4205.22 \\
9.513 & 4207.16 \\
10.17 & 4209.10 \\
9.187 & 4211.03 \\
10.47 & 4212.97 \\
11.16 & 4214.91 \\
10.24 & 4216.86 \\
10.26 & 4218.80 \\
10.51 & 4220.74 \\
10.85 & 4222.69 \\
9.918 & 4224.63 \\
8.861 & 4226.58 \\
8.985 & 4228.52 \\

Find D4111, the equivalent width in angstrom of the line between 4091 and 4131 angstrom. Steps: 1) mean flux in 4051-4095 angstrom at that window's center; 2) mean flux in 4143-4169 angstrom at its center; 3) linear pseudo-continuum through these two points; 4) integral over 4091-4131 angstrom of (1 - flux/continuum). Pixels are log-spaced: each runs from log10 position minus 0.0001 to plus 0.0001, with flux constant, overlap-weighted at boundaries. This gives 4.2 angstrom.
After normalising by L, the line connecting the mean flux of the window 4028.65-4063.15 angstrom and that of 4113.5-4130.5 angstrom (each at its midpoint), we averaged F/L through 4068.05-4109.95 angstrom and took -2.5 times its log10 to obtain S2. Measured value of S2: 0.16 mag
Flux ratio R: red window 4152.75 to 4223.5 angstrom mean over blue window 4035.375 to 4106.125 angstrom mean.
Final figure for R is 1.09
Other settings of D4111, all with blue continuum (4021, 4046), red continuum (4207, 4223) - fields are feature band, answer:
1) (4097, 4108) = 3.3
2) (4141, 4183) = 1.2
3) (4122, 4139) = 0.9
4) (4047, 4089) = 2.9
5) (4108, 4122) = 1.1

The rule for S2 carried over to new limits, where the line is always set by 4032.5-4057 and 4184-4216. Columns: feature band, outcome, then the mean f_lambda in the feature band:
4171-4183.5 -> 0.07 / 9.57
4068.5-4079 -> 0.17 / 8.78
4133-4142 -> 0.03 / 9.96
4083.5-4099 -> 0.16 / 8.85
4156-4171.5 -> 0.05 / 9.71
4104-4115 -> 0.23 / 8.25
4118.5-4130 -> 0.05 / 9.76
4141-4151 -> 0.00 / 10.2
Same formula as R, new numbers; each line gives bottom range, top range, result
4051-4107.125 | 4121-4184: 1.11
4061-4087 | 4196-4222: 1.09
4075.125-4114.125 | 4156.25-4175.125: 1.12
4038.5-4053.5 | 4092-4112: 0.75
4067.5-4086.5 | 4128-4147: 1.08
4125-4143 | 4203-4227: 1.02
